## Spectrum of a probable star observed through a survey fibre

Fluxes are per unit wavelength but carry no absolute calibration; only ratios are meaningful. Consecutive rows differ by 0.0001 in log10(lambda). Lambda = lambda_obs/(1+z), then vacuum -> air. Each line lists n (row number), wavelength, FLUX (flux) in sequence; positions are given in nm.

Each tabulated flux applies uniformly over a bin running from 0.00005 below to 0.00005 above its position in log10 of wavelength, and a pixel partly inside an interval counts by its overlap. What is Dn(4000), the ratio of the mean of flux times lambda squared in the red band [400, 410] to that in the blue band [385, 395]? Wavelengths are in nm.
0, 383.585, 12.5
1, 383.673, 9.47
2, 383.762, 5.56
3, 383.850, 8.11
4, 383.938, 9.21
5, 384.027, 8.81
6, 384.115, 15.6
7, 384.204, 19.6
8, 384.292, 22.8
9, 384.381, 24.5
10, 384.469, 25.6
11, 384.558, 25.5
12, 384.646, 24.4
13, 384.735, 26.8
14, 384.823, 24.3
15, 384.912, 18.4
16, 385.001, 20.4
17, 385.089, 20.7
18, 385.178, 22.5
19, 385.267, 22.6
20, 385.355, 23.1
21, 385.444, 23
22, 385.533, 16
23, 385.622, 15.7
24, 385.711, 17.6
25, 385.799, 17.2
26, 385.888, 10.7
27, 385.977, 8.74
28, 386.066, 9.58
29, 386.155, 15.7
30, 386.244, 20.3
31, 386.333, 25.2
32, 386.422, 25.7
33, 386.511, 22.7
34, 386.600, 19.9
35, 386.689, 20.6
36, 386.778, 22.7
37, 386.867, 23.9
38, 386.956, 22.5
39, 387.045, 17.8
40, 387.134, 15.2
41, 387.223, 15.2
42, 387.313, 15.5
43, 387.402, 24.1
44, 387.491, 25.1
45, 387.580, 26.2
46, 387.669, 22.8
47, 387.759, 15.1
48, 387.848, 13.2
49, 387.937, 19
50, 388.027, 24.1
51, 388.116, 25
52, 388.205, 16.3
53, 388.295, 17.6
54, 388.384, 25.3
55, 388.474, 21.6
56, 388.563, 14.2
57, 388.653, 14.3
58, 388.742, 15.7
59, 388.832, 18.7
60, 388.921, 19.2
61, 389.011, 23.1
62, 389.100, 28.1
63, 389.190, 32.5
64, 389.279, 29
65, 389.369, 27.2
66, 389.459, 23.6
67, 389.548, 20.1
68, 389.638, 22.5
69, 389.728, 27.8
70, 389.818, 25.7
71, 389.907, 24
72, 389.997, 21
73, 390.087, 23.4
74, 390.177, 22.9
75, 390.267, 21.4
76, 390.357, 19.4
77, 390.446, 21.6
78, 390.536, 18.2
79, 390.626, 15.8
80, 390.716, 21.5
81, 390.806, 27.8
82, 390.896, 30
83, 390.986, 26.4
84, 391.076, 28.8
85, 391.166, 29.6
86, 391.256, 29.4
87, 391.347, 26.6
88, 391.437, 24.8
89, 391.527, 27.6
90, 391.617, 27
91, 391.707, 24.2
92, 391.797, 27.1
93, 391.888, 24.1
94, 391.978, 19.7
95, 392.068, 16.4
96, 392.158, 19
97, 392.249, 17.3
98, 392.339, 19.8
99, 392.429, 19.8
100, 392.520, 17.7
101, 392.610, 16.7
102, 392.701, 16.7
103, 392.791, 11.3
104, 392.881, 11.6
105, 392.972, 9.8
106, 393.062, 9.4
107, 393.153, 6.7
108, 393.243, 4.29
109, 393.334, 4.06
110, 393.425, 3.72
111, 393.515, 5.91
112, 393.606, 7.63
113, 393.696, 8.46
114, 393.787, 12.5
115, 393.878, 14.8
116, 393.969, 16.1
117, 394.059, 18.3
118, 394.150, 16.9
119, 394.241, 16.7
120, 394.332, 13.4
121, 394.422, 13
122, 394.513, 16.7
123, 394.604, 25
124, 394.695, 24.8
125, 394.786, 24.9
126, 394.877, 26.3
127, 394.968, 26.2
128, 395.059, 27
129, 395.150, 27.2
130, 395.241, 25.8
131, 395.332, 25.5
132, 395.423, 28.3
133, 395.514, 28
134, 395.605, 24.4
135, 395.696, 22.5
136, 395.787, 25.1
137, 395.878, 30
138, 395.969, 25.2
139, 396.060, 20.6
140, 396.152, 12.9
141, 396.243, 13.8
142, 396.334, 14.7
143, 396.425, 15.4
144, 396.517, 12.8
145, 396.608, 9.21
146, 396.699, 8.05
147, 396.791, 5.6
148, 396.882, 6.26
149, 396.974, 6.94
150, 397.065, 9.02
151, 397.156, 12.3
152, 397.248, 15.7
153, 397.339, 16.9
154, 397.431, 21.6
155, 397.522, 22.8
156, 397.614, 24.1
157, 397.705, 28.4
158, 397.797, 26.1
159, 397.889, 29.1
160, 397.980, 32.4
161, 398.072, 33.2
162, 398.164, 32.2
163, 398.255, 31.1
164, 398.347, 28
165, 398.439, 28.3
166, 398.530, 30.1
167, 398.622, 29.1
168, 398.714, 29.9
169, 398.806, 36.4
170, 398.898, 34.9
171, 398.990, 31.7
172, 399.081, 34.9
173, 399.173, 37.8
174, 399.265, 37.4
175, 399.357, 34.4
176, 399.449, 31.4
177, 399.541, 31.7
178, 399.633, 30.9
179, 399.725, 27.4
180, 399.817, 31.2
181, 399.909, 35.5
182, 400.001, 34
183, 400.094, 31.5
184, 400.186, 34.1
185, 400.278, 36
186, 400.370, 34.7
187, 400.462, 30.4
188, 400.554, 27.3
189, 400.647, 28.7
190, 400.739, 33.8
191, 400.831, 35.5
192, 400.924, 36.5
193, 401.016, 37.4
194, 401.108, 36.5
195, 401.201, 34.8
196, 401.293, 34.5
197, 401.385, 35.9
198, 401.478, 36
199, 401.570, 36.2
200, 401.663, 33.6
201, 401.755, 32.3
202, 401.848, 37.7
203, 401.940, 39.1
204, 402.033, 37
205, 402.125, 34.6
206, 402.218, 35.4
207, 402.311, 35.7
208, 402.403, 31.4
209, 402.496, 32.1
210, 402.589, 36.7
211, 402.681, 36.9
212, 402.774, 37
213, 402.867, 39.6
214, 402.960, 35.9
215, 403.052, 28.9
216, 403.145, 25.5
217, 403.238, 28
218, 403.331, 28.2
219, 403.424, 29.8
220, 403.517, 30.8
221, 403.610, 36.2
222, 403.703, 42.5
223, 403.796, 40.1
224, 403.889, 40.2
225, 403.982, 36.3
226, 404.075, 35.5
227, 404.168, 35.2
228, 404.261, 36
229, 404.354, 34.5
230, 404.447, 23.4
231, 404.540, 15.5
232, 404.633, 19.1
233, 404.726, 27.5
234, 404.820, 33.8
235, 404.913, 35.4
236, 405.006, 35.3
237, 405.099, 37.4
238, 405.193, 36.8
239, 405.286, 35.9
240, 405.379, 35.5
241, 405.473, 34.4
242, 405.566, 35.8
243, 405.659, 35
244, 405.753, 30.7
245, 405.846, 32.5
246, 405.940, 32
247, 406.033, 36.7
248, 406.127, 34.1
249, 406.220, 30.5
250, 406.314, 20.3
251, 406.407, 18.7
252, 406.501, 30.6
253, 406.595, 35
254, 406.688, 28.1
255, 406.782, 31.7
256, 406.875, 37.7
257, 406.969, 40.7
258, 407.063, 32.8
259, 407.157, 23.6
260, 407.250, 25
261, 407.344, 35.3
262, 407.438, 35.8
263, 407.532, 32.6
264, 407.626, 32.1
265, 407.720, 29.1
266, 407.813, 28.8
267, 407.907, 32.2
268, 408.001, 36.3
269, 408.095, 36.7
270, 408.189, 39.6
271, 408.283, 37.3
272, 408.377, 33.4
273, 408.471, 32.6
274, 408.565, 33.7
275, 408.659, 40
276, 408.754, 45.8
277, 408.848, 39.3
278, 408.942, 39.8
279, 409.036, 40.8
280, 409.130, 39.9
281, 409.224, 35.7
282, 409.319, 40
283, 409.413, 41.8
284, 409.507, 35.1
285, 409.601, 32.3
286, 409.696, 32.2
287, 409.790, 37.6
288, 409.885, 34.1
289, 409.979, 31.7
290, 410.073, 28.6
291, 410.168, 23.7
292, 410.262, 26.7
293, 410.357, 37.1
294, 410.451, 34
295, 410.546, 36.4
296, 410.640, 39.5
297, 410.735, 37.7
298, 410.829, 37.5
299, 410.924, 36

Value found 1.9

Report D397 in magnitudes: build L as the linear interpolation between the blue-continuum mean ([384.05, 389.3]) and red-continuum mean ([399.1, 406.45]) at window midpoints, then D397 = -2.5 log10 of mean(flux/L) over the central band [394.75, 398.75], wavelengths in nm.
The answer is 0.28 mag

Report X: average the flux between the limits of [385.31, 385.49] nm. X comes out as 23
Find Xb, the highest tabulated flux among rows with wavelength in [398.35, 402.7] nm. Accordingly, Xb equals 39.1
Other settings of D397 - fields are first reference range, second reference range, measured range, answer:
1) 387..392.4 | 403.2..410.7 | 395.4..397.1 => 0.499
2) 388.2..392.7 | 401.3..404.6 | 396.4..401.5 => 0.103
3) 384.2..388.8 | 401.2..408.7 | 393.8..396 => 0.166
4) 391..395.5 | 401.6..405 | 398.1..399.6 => -0.205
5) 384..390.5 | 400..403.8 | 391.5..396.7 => 0.446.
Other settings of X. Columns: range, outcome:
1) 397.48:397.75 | 25.1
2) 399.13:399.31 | 37.6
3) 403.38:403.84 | 35.9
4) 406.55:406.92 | 33.2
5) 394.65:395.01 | 25.5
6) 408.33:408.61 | 33.2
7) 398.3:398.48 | 28.1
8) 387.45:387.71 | 24.8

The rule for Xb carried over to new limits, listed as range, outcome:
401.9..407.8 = 42.5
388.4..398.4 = 33.2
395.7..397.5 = 30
